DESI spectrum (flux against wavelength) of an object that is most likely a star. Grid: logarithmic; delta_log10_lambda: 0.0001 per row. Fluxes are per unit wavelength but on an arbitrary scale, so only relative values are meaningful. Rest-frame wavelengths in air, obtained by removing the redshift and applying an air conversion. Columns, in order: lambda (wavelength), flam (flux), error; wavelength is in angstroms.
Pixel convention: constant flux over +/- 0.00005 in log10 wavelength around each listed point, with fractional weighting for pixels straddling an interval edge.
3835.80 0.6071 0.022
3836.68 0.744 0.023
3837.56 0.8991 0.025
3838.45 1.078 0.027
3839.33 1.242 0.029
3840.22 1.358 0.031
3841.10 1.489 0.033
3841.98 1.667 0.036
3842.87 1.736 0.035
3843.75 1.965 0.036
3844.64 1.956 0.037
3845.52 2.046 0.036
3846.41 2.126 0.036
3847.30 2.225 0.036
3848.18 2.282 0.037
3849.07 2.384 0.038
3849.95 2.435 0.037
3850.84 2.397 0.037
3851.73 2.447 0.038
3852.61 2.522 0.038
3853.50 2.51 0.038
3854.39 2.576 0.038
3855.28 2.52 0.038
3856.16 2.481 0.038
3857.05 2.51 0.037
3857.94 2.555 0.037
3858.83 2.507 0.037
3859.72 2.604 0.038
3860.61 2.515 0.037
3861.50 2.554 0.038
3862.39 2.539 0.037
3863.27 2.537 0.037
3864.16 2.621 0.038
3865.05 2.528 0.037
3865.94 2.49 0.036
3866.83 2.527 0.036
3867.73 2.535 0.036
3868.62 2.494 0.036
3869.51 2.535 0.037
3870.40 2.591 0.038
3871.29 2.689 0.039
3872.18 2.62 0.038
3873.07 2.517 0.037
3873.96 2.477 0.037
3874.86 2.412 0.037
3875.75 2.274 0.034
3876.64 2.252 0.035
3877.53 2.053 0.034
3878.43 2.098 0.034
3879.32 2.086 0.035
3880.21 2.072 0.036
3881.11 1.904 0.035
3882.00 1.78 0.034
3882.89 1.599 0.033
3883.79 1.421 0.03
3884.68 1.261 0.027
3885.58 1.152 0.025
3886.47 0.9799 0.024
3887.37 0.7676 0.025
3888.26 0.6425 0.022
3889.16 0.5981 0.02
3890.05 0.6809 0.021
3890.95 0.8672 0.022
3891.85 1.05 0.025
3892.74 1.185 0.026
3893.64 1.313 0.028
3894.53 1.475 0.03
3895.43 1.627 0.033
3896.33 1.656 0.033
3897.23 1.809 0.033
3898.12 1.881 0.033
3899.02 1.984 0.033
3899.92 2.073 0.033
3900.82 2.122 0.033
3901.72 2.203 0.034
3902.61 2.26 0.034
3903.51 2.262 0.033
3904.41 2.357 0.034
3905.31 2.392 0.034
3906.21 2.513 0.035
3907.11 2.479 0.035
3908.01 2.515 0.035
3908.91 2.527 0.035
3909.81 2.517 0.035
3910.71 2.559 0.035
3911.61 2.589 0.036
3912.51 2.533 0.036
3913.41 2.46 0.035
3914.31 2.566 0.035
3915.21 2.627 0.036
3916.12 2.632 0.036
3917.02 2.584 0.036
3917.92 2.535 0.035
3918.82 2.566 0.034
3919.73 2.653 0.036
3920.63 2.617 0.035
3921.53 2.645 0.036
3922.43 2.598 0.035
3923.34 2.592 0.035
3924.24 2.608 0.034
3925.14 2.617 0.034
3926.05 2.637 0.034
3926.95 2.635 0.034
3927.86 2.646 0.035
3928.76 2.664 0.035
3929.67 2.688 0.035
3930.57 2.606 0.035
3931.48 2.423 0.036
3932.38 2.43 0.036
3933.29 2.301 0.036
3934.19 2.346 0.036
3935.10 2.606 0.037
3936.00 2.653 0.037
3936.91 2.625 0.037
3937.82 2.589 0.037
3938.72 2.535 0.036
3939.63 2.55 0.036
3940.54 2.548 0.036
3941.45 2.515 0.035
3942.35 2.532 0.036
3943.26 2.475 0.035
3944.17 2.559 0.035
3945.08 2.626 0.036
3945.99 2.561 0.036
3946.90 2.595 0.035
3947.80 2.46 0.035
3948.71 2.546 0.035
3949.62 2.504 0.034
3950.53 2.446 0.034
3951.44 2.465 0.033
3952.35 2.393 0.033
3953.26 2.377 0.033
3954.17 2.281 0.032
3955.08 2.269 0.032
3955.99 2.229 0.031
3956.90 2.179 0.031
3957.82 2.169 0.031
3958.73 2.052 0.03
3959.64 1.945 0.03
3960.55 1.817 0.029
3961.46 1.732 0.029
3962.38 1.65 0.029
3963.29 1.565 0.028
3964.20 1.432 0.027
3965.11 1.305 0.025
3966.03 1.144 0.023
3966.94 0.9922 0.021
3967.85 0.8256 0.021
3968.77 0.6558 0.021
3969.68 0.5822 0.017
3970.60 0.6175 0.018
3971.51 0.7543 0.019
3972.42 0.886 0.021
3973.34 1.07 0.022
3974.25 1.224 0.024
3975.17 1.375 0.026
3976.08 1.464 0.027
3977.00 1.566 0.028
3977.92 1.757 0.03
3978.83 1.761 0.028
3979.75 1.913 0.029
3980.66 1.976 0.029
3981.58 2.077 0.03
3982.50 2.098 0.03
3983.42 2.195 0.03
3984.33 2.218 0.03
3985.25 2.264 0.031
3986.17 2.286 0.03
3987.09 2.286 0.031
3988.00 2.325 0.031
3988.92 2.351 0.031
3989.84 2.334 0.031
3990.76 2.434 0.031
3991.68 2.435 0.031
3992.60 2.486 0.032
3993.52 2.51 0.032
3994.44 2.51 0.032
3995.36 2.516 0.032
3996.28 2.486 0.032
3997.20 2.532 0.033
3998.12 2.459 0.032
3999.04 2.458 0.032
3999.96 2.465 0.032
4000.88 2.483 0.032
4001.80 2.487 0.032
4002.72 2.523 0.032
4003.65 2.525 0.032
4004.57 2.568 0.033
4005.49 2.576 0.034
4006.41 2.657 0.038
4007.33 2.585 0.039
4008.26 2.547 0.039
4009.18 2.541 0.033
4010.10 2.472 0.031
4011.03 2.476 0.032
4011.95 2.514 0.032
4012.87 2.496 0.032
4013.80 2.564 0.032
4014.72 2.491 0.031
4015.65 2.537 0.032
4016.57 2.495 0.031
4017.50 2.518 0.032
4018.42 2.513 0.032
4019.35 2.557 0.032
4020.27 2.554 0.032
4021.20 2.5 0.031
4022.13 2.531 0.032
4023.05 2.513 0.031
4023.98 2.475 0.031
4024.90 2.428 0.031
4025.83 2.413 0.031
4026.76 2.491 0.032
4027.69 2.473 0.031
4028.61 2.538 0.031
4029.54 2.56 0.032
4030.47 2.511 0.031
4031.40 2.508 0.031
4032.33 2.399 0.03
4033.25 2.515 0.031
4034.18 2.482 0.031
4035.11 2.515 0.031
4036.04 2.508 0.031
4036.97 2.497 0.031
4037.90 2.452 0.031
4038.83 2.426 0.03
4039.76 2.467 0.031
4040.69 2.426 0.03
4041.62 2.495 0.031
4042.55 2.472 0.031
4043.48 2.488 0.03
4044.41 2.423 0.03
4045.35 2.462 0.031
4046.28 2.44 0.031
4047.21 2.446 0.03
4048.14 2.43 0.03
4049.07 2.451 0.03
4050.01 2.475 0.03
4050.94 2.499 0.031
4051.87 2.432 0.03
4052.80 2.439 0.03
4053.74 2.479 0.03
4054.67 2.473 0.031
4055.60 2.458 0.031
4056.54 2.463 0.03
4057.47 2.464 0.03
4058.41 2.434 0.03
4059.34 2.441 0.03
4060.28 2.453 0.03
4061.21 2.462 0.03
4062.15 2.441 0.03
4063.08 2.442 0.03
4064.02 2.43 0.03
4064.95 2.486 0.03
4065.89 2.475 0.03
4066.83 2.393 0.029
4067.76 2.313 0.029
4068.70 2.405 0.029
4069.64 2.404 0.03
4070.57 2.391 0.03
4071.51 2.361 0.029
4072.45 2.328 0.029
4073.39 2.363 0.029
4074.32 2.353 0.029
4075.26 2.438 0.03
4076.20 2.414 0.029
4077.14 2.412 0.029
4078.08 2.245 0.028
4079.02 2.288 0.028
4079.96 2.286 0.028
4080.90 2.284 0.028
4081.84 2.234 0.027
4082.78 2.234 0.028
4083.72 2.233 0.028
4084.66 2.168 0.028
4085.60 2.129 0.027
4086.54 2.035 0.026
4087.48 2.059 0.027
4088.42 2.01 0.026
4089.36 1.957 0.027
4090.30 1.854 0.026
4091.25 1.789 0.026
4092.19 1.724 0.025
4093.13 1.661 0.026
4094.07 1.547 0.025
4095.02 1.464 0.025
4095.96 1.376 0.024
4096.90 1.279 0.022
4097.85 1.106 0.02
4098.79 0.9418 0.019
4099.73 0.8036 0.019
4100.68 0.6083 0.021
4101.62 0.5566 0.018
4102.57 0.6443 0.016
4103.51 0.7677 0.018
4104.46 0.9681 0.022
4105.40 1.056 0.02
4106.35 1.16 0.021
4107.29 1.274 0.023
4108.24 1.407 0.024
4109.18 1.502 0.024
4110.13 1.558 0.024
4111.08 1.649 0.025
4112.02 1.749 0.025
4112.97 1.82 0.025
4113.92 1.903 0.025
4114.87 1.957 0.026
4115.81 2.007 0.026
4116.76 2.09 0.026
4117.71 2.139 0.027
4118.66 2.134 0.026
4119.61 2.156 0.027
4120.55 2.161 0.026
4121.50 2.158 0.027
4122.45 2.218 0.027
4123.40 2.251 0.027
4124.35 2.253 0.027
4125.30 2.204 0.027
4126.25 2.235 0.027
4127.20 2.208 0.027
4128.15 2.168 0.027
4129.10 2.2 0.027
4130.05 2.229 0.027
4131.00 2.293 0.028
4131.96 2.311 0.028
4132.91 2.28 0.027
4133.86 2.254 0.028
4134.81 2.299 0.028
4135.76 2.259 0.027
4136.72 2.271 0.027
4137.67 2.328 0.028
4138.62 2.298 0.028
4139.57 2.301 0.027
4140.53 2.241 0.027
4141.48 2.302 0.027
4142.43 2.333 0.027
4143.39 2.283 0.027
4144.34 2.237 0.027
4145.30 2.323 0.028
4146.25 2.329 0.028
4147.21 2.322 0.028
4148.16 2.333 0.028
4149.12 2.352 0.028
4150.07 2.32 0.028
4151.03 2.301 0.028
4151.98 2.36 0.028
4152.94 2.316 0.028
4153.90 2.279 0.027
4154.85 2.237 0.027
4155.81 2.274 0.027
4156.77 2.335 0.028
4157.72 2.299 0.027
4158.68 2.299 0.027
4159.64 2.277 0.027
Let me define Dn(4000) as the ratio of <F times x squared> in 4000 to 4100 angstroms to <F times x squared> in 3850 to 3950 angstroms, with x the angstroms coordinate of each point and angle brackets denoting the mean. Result 1.10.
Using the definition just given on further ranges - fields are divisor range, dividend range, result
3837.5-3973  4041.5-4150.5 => 1.08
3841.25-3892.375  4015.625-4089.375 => 1.27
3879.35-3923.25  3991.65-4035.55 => 1.35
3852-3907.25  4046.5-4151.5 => 1.13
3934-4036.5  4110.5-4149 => 1.06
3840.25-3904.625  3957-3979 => 0.70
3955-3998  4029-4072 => 1.40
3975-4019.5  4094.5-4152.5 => 0.86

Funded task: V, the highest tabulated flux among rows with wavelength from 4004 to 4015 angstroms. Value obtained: 2.657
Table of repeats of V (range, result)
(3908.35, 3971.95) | 2.688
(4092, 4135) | 2.311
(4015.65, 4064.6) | 2.56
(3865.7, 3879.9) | 2.689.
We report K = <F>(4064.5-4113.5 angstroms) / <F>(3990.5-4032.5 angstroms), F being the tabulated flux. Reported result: 0.72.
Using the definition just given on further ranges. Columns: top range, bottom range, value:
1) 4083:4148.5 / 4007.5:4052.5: 0.75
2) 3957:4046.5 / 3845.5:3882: 0.90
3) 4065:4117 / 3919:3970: 0.81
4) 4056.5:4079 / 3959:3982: 1.76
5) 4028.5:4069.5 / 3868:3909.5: 1.30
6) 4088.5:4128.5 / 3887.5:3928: 0.76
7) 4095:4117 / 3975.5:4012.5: 0.56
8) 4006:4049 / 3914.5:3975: 1.15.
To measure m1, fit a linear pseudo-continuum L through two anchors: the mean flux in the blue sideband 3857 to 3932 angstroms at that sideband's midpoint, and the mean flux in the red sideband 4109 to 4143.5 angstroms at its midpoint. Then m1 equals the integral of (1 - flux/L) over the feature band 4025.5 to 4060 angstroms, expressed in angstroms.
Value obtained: -4.96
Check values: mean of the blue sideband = 2.19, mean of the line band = 2.47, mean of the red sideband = 2.14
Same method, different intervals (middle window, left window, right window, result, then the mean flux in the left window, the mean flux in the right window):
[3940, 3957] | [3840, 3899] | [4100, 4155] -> -3.8 angstroms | 2.02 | 1.98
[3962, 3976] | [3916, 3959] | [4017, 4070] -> 8.0 angstroms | 2.51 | 2.47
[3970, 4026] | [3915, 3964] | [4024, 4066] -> 4.9 angstroms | 2.43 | 2.47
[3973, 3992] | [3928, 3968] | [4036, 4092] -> 2.5 angstroms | 2.25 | 2.35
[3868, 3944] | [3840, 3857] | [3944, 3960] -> 3.2 angstroms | 2.18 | 2.37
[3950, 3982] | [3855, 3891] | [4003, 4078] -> 9.3 angstroms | 2.08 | 2.47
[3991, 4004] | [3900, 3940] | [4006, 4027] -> 0.1 angstroms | 2.52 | 2.52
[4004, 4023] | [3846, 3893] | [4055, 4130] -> -5.0 angstroms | 2.1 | 1.96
